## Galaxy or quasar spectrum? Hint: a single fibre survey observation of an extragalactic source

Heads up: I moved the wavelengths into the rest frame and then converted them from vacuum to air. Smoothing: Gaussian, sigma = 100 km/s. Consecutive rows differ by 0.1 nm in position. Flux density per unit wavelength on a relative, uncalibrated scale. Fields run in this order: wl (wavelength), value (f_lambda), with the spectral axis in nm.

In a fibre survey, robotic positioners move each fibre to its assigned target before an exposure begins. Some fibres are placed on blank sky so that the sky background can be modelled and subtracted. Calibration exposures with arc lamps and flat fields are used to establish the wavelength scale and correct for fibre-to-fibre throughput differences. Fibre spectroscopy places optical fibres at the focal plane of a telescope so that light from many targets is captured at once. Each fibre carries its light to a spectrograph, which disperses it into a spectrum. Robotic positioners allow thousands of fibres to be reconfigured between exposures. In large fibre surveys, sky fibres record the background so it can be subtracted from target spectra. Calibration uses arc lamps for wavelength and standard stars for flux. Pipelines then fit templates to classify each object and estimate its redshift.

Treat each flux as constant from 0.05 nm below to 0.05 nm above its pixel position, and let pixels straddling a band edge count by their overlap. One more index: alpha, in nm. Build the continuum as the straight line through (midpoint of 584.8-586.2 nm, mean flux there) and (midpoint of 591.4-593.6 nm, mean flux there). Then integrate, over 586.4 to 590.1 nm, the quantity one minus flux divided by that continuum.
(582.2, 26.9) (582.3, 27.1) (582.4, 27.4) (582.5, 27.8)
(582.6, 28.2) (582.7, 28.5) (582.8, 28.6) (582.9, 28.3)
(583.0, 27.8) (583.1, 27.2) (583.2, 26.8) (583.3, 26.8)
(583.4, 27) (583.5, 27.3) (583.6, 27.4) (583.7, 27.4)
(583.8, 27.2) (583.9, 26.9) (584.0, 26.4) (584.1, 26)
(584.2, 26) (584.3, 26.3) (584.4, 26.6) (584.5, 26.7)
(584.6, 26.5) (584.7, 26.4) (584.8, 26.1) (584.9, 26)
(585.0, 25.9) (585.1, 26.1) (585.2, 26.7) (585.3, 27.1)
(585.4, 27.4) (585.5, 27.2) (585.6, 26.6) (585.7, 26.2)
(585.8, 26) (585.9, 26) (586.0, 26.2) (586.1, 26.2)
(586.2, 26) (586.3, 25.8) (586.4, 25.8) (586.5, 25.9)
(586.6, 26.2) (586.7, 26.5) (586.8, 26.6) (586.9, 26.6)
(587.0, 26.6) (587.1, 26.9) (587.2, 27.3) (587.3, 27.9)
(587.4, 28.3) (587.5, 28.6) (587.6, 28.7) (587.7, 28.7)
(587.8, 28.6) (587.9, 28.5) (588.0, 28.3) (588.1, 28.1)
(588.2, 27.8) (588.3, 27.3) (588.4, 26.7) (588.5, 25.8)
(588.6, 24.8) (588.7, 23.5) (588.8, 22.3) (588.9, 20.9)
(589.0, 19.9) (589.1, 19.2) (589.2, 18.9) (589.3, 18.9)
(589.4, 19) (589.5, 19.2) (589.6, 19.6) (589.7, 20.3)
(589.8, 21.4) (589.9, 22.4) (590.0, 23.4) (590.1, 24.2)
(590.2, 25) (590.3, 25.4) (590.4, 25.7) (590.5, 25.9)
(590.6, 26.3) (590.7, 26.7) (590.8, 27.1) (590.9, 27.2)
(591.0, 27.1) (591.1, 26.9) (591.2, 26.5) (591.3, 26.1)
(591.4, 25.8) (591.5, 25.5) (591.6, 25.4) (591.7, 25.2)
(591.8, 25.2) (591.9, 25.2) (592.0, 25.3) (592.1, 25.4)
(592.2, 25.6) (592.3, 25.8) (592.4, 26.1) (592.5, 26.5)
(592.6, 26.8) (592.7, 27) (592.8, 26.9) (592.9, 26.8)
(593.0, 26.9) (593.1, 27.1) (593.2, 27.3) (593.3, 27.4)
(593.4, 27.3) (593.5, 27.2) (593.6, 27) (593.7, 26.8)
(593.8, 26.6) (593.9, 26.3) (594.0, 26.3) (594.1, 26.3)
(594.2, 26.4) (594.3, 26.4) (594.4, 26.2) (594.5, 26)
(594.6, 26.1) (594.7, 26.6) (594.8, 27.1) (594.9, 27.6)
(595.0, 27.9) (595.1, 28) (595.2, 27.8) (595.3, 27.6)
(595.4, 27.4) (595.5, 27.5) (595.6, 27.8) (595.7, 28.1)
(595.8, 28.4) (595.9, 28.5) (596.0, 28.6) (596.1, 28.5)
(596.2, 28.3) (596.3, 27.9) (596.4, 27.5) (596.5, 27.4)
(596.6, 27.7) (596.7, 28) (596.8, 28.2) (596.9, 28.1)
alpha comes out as 0.23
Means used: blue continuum 26.4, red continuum 26.3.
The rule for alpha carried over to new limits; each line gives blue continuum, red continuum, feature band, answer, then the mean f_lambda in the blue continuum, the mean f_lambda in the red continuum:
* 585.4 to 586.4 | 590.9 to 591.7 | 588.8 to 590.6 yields 0.30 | 26.3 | 26.2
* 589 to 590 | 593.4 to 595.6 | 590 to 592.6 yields -0.39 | 20.1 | 26.9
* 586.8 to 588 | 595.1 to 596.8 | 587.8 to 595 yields 0.66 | 27.8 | 27.9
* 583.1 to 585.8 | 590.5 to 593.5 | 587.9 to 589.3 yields 0.13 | 26.7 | 26.4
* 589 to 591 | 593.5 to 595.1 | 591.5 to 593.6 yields -0.09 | 23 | 26.7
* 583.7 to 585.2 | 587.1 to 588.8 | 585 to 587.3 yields 0.03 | 26.4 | 27.3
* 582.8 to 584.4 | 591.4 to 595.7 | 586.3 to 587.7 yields -0.01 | 27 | 26.6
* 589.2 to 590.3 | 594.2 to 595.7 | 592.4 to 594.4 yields -0.11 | 21.4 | 27.1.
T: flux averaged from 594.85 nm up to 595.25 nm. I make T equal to 27.8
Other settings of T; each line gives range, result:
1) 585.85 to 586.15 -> 26.1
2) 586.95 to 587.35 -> 27.2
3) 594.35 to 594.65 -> 26.1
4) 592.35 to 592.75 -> 26.6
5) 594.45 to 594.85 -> 26.5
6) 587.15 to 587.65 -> 28.2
